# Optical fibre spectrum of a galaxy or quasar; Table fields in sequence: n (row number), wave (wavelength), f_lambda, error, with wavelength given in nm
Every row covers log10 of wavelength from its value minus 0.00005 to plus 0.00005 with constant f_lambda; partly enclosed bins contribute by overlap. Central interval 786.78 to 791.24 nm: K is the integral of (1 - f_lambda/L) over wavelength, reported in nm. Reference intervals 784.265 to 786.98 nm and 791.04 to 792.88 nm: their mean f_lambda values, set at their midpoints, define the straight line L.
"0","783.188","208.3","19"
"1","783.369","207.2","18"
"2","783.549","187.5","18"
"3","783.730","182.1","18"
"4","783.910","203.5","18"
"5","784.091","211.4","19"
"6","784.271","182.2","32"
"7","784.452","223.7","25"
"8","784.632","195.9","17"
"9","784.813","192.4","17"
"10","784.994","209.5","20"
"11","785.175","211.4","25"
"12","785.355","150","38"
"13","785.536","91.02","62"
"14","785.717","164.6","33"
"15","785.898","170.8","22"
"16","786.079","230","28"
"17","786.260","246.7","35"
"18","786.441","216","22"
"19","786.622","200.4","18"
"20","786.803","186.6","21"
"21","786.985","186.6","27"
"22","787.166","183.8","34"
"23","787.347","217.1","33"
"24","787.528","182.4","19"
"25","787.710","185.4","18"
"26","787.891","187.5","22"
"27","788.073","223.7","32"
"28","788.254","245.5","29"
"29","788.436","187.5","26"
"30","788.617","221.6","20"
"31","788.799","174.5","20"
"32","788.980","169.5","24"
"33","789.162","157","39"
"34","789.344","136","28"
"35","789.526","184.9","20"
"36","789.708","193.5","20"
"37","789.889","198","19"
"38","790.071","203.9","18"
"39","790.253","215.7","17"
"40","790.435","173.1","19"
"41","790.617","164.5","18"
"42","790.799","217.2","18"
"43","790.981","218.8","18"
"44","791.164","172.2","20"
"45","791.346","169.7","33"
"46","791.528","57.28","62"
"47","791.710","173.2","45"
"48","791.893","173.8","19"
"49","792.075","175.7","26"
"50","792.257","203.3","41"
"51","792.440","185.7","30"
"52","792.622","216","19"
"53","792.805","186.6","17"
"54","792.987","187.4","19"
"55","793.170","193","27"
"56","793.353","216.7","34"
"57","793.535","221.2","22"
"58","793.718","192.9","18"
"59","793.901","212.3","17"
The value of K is -0.26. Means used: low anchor 192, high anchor 172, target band 192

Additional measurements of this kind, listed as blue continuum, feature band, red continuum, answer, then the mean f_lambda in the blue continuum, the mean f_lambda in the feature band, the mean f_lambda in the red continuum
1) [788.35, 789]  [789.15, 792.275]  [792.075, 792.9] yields 0.262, 191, 177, 195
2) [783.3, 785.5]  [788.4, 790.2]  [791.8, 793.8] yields 0.108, 194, 183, 196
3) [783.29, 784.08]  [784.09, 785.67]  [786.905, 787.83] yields 0.094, 197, 183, 191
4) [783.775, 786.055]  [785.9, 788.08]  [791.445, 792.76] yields -0.249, 185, 202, 171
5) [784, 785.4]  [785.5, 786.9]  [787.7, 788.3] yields 0.086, 199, 192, 211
